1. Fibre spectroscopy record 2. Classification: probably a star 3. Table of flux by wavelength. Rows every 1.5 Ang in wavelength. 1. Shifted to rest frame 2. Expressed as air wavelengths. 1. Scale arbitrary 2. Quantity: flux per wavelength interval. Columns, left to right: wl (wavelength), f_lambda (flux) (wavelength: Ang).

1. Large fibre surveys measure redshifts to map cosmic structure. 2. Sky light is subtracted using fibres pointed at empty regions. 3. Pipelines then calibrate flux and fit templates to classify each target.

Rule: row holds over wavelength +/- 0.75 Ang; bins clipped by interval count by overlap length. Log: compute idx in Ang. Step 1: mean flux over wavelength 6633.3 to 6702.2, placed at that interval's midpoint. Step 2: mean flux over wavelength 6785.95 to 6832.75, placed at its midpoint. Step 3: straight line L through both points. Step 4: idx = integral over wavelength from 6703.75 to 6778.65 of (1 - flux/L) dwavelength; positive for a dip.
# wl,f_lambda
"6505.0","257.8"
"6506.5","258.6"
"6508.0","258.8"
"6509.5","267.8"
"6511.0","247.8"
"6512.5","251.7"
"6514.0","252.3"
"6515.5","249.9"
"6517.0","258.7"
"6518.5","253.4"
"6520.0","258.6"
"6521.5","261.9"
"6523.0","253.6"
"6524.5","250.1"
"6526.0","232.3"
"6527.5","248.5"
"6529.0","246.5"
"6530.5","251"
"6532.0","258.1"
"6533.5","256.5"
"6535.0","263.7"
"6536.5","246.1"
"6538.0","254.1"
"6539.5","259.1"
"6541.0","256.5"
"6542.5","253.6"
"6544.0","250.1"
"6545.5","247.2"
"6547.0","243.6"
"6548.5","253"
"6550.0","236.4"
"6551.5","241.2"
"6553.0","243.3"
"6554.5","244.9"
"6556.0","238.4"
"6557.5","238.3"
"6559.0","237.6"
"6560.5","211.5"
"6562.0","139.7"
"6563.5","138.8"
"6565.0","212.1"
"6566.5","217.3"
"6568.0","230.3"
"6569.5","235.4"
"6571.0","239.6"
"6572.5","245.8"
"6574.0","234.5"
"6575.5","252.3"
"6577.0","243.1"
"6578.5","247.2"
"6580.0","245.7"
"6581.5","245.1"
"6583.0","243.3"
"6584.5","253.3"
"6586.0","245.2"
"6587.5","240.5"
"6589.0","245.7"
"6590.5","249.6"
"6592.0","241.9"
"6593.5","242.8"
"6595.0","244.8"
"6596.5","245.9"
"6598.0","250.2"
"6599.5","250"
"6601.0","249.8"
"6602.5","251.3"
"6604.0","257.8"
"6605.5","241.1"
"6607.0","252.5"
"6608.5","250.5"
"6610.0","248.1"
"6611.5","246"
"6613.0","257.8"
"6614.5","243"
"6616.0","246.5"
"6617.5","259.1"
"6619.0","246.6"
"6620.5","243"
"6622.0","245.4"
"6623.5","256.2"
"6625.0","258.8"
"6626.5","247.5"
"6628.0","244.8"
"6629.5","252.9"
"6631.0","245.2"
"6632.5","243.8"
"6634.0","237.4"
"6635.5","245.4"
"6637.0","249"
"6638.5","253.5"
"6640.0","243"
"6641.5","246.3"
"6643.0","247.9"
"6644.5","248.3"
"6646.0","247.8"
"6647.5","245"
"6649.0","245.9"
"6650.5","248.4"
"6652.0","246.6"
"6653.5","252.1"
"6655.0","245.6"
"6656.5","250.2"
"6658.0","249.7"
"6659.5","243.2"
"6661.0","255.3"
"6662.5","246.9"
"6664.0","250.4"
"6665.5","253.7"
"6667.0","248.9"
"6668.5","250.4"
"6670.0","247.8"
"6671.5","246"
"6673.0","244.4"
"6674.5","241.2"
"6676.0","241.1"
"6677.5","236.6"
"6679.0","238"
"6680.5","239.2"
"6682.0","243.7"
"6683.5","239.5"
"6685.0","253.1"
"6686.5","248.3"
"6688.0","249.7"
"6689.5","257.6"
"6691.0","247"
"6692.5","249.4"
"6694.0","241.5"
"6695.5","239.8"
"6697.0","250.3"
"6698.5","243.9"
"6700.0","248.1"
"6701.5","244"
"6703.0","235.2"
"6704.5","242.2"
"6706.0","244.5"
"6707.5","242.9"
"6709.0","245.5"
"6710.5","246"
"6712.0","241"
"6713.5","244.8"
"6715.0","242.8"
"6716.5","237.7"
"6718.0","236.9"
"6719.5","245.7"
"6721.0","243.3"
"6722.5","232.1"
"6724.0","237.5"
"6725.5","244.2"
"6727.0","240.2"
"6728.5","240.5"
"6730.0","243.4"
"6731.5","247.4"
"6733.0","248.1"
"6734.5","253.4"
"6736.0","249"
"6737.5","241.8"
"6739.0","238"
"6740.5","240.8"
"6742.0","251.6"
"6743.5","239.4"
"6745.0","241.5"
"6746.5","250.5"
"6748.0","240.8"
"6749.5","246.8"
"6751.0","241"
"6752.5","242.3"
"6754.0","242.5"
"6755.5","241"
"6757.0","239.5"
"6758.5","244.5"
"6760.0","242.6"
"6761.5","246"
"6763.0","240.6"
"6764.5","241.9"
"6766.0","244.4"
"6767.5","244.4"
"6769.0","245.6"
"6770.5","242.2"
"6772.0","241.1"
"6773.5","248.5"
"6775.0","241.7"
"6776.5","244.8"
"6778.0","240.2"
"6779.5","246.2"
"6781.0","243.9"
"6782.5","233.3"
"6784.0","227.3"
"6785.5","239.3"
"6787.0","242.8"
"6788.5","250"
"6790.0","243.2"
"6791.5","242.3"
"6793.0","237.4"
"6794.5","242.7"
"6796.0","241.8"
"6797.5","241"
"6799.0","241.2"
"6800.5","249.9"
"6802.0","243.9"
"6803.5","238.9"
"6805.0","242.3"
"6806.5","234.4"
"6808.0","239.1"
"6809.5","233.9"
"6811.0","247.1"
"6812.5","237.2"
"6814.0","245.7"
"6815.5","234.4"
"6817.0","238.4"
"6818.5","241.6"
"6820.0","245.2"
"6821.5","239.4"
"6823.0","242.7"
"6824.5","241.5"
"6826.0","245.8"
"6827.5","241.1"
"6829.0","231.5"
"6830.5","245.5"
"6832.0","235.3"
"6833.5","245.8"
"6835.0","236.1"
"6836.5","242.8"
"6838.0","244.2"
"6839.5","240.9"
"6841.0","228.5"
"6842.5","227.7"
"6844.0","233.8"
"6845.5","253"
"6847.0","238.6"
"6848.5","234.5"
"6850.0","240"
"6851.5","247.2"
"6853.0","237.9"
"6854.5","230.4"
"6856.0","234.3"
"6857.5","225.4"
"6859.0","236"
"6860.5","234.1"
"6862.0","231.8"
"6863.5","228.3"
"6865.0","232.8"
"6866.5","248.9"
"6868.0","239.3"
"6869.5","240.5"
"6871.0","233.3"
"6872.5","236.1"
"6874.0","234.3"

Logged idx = 0.2 Ang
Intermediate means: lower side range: 247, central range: 243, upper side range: 241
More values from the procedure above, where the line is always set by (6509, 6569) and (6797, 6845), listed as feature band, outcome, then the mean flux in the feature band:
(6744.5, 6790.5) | -0.5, 243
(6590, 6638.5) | -1.5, 248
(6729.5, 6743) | -0.3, 246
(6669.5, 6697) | -0.5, 245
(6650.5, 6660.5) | -0.3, 248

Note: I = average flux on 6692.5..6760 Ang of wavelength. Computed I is 243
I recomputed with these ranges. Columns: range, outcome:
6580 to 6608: 247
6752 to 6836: 241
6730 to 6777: 244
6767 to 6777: 244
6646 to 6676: 248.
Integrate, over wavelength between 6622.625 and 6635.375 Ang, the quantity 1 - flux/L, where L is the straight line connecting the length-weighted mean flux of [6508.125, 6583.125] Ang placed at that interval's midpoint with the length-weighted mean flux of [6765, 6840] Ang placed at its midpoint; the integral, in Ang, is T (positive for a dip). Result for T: -0.3 Ang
